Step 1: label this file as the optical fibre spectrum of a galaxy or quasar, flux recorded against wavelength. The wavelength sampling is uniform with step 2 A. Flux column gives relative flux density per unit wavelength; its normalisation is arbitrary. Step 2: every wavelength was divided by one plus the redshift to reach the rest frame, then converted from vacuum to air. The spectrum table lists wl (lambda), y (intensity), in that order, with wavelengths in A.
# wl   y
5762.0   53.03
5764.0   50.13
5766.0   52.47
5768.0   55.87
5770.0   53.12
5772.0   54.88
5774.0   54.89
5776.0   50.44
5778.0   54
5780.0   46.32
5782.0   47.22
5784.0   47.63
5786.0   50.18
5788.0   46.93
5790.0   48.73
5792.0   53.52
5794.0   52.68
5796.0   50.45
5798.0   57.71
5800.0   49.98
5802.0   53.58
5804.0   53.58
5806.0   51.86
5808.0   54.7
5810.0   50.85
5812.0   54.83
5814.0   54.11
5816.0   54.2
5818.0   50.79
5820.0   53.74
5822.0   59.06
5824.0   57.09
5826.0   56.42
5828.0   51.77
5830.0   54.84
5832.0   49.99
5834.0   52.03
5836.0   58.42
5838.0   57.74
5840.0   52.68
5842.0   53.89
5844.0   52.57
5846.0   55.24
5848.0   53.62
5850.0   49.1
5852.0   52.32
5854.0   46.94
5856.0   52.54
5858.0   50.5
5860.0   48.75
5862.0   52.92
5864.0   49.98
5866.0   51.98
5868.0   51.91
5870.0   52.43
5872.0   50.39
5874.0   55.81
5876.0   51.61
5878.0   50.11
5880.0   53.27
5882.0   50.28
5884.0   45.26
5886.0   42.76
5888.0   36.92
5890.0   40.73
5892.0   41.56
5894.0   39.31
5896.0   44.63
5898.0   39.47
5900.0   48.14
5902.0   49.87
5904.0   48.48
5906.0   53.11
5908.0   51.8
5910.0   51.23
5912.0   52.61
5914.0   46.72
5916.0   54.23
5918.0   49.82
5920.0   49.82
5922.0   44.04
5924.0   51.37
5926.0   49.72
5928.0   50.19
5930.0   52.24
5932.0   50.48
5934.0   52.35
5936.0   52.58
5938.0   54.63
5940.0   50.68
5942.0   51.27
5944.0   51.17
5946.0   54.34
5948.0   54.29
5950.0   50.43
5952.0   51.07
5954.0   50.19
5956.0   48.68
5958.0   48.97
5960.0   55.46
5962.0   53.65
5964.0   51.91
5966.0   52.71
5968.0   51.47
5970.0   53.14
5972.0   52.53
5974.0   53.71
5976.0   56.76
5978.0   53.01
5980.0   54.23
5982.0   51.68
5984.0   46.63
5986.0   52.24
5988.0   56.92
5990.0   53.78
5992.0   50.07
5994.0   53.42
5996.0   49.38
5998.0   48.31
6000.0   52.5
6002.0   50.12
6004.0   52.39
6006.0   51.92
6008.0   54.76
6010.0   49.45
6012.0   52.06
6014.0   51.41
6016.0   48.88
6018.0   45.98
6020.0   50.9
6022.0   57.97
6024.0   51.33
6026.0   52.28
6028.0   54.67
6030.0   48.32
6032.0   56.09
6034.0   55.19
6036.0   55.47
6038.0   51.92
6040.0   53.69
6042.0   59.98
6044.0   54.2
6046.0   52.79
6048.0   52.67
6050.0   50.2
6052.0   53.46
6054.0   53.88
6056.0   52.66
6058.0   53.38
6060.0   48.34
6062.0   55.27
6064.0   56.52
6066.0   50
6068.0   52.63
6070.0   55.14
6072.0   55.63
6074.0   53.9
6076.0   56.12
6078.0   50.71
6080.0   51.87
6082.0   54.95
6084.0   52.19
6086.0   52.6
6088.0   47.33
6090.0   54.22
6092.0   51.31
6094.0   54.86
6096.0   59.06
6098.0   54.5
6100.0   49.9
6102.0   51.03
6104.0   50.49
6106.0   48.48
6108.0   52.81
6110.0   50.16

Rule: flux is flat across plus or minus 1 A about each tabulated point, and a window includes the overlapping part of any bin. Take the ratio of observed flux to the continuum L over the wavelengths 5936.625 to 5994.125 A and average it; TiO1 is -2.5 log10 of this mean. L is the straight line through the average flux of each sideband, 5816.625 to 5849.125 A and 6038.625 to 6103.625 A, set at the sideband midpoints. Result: 0.03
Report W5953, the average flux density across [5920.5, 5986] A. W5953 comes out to 51.7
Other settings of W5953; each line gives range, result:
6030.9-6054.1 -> 54.1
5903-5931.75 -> 50.4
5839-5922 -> 49.3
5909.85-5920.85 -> 50.7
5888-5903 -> 43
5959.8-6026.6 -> 52.1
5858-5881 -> 51.7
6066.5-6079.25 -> 53.8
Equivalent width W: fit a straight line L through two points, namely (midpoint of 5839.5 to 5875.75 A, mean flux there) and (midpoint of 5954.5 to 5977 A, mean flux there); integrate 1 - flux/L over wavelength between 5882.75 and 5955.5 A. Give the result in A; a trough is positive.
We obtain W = 4.8 A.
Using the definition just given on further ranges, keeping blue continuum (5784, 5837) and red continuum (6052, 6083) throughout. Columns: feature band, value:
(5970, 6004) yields 0.67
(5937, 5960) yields 0.71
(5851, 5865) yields 0.67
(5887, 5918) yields 3.78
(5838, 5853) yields 0.00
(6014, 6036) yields 0.44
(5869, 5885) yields 0.60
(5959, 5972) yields 0.06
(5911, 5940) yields 1.33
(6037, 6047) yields -0.22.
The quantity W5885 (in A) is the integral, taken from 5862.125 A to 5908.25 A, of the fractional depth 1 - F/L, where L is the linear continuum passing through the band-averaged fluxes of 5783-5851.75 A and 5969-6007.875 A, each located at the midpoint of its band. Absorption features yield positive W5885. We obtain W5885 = 4.30 A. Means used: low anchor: 53.1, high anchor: 52.3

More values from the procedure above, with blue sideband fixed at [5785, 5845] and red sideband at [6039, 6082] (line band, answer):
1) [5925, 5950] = 0.7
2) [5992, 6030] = 1.5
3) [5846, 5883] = 1.3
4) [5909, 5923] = 0.9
